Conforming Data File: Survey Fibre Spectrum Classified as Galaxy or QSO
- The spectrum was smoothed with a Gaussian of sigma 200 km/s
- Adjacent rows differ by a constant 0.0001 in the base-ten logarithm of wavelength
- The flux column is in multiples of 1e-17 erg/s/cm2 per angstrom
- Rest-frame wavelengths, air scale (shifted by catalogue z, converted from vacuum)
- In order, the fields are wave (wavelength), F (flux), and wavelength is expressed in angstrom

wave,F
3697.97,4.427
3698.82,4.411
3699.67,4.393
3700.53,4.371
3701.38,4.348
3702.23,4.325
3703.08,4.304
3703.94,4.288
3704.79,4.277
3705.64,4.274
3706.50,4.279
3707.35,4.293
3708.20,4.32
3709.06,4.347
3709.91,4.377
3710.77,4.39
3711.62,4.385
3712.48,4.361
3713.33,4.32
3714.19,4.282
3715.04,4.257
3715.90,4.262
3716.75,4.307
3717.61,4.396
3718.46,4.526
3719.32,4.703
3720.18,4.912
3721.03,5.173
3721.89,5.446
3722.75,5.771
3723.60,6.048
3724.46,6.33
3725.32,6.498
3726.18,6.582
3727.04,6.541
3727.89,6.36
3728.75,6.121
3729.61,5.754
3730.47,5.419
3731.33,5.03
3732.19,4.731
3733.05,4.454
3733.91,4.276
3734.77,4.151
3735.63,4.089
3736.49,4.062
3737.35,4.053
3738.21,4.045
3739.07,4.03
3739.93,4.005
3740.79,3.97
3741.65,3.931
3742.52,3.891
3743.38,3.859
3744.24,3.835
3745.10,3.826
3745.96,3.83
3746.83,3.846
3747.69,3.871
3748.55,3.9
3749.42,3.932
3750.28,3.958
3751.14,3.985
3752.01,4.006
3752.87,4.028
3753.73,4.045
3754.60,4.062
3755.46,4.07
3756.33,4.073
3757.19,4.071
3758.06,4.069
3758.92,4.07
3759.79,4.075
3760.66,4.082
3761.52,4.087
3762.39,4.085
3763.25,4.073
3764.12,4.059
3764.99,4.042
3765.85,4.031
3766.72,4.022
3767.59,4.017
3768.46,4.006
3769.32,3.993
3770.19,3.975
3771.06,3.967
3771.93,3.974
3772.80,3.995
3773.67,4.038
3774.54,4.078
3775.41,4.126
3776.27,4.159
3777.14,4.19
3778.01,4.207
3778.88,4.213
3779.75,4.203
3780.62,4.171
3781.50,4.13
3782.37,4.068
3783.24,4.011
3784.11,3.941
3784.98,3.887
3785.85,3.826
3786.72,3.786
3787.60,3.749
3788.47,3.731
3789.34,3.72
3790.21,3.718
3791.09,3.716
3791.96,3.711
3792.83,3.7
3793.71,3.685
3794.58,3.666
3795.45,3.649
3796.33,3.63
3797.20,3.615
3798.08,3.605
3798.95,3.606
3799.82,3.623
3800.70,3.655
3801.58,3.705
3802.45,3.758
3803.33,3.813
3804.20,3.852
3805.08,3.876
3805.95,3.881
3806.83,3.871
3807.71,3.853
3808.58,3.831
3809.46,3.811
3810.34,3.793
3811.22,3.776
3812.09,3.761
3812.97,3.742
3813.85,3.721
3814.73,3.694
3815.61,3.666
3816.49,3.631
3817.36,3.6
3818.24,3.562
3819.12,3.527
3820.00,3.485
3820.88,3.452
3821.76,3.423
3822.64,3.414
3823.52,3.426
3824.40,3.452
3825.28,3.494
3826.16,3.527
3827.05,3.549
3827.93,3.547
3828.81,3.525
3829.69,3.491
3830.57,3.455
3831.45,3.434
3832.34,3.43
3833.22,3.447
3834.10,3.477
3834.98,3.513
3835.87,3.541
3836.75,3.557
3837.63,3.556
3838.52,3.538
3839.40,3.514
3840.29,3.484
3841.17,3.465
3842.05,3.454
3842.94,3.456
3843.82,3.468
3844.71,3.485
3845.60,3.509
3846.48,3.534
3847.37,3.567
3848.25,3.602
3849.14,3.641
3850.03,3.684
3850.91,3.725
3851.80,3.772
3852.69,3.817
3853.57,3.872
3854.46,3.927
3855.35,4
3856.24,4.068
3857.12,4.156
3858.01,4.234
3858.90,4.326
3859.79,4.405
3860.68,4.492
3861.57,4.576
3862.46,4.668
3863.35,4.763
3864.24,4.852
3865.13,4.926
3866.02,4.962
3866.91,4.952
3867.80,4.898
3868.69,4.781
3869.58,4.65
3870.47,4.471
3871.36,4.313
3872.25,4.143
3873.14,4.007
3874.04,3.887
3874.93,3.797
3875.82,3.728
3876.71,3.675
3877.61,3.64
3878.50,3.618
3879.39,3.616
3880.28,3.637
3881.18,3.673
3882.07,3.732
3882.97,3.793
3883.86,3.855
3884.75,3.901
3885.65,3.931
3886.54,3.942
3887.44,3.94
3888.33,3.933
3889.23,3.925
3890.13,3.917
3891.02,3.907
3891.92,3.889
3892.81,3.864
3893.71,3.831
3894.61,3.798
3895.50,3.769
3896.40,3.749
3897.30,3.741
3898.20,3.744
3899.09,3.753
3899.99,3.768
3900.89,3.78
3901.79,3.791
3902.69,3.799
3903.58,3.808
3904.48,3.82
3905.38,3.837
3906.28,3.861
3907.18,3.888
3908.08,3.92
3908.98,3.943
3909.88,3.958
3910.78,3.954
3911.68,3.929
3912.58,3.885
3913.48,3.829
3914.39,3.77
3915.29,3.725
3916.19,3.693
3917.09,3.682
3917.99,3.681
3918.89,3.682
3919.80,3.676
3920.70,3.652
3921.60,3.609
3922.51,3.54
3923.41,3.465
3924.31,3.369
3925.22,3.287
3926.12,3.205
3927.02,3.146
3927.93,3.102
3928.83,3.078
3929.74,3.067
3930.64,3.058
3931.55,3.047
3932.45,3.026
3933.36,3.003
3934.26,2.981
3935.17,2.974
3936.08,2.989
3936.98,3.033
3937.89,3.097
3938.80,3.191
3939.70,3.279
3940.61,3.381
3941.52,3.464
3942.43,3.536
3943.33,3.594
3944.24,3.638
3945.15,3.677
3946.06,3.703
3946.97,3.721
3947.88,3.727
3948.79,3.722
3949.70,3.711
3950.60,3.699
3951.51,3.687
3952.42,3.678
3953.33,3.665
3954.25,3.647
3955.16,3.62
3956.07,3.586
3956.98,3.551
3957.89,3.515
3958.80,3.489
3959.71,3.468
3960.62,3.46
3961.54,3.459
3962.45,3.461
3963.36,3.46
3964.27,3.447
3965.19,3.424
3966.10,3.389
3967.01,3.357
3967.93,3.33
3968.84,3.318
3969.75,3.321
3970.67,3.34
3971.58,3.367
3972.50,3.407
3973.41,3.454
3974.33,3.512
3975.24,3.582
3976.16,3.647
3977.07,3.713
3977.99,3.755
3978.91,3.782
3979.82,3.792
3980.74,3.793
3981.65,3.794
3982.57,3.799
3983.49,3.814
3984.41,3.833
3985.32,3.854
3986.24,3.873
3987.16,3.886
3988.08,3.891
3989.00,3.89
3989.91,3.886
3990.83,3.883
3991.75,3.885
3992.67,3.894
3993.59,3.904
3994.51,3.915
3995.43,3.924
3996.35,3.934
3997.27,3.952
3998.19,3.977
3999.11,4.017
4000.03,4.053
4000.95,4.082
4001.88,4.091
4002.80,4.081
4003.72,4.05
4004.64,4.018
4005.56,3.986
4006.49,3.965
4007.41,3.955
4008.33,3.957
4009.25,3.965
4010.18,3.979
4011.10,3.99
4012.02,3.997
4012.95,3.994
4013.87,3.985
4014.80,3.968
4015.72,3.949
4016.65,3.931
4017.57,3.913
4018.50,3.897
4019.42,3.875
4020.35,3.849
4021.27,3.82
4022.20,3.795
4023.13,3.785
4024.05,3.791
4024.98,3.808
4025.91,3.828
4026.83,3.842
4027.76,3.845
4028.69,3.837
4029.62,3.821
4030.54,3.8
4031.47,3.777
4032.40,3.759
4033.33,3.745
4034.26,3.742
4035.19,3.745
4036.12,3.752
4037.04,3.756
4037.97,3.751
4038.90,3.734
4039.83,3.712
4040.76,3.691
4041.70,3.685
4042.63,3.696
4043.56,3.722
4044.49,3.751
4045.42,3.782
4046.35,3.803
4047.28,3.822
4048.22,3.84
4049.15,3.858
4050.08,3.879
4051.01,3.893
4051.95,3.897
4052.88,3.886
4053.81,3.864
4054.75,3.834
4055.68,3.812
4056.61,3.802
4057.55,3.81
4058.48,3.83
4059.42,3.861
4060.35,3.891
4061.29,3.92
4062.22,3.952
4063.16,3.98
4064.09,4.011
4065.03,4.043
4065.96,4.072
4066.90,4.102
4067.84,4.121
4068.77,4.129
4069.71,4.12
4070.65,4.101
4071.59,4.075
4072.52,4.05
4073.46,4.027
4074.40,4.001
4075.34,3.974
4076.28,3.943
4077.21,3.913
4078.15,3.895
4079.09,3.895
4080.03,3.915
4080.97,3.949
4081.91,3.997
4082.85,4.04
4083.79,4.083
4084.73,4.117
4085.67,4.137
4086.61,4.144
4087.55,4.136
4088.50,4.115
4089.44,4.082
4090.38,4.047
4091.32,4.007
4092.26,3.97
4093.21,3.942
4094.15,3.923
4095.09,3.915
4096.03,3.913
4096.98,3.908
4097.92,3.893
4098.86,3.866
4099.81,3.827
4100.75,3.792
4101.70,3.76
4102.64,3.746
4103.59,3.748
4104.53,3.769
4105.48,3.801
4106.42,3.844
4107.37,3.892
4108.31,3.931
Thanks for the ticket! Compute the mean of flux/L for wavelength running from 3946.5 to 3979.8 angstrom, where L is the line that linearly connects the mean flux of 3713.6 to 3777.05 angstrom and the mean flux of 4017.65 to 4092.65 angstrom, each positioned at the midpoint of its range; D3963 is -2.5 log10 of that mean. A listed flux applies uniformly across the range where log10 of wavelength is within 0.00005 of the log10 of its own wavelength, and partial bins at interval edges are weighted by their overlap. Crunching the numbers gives 0.15 mag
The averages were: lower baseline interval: 4.42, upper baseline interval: 3.9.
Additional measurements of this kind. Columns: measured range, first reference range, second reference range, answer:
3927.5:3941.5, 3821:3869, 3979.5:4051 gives 0.24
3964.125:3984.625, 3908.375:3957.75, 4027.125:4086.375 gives 0.02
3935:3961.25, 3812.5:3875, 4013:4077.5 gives 0.11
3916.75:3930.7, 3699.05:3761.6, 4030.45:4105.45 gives 0.22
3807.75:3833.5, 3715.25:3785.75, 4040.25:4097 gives 0.19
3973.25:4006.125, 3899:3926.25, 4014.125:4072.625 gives -0.02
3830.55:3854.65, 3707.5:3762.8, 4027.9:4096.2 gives 0.21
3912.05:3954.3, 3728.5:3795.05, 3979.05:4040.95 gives 0.15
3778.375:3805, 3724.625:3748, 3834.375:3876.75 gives 0.15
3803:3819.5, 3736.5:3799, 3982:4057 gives 0.05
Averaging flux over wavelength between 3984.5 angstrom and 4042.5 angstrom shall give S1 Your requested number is 3.88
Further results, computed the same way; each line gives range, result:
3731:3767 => 4.06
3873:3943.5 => 3.62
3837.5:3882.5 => 4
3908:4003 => 3.6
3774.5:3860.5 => 3.73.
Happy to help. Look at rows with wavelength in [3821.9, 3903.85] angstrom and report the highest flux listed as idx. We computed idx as 4.962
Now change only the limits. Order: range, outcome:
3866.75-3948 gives 4.952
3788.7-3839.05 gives 3.881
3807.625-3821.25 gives 3.853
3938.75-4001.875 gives 4.082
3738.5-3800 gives 4.213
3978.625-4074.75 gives 4.129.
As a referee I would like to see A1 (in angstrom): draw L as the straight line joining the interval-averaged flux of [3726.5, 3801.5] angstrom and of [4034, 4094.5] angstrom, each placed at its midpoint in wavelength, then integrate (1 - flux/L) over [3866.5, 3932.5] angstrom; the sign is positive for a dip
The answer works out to 3.9 angstrom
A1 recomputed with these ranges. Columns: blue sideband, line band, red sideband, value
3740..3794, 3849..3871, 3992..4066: -2.32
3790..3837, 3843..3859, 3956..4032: -0.53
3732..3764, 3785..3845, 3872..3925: 4.62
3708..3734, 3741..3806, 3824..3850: 6.43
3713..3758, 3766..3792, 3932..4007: 2.45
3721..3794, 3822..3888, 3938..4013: 2.59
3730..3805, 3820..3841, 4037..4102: 2.56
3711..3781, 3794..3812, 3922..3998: 1.84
